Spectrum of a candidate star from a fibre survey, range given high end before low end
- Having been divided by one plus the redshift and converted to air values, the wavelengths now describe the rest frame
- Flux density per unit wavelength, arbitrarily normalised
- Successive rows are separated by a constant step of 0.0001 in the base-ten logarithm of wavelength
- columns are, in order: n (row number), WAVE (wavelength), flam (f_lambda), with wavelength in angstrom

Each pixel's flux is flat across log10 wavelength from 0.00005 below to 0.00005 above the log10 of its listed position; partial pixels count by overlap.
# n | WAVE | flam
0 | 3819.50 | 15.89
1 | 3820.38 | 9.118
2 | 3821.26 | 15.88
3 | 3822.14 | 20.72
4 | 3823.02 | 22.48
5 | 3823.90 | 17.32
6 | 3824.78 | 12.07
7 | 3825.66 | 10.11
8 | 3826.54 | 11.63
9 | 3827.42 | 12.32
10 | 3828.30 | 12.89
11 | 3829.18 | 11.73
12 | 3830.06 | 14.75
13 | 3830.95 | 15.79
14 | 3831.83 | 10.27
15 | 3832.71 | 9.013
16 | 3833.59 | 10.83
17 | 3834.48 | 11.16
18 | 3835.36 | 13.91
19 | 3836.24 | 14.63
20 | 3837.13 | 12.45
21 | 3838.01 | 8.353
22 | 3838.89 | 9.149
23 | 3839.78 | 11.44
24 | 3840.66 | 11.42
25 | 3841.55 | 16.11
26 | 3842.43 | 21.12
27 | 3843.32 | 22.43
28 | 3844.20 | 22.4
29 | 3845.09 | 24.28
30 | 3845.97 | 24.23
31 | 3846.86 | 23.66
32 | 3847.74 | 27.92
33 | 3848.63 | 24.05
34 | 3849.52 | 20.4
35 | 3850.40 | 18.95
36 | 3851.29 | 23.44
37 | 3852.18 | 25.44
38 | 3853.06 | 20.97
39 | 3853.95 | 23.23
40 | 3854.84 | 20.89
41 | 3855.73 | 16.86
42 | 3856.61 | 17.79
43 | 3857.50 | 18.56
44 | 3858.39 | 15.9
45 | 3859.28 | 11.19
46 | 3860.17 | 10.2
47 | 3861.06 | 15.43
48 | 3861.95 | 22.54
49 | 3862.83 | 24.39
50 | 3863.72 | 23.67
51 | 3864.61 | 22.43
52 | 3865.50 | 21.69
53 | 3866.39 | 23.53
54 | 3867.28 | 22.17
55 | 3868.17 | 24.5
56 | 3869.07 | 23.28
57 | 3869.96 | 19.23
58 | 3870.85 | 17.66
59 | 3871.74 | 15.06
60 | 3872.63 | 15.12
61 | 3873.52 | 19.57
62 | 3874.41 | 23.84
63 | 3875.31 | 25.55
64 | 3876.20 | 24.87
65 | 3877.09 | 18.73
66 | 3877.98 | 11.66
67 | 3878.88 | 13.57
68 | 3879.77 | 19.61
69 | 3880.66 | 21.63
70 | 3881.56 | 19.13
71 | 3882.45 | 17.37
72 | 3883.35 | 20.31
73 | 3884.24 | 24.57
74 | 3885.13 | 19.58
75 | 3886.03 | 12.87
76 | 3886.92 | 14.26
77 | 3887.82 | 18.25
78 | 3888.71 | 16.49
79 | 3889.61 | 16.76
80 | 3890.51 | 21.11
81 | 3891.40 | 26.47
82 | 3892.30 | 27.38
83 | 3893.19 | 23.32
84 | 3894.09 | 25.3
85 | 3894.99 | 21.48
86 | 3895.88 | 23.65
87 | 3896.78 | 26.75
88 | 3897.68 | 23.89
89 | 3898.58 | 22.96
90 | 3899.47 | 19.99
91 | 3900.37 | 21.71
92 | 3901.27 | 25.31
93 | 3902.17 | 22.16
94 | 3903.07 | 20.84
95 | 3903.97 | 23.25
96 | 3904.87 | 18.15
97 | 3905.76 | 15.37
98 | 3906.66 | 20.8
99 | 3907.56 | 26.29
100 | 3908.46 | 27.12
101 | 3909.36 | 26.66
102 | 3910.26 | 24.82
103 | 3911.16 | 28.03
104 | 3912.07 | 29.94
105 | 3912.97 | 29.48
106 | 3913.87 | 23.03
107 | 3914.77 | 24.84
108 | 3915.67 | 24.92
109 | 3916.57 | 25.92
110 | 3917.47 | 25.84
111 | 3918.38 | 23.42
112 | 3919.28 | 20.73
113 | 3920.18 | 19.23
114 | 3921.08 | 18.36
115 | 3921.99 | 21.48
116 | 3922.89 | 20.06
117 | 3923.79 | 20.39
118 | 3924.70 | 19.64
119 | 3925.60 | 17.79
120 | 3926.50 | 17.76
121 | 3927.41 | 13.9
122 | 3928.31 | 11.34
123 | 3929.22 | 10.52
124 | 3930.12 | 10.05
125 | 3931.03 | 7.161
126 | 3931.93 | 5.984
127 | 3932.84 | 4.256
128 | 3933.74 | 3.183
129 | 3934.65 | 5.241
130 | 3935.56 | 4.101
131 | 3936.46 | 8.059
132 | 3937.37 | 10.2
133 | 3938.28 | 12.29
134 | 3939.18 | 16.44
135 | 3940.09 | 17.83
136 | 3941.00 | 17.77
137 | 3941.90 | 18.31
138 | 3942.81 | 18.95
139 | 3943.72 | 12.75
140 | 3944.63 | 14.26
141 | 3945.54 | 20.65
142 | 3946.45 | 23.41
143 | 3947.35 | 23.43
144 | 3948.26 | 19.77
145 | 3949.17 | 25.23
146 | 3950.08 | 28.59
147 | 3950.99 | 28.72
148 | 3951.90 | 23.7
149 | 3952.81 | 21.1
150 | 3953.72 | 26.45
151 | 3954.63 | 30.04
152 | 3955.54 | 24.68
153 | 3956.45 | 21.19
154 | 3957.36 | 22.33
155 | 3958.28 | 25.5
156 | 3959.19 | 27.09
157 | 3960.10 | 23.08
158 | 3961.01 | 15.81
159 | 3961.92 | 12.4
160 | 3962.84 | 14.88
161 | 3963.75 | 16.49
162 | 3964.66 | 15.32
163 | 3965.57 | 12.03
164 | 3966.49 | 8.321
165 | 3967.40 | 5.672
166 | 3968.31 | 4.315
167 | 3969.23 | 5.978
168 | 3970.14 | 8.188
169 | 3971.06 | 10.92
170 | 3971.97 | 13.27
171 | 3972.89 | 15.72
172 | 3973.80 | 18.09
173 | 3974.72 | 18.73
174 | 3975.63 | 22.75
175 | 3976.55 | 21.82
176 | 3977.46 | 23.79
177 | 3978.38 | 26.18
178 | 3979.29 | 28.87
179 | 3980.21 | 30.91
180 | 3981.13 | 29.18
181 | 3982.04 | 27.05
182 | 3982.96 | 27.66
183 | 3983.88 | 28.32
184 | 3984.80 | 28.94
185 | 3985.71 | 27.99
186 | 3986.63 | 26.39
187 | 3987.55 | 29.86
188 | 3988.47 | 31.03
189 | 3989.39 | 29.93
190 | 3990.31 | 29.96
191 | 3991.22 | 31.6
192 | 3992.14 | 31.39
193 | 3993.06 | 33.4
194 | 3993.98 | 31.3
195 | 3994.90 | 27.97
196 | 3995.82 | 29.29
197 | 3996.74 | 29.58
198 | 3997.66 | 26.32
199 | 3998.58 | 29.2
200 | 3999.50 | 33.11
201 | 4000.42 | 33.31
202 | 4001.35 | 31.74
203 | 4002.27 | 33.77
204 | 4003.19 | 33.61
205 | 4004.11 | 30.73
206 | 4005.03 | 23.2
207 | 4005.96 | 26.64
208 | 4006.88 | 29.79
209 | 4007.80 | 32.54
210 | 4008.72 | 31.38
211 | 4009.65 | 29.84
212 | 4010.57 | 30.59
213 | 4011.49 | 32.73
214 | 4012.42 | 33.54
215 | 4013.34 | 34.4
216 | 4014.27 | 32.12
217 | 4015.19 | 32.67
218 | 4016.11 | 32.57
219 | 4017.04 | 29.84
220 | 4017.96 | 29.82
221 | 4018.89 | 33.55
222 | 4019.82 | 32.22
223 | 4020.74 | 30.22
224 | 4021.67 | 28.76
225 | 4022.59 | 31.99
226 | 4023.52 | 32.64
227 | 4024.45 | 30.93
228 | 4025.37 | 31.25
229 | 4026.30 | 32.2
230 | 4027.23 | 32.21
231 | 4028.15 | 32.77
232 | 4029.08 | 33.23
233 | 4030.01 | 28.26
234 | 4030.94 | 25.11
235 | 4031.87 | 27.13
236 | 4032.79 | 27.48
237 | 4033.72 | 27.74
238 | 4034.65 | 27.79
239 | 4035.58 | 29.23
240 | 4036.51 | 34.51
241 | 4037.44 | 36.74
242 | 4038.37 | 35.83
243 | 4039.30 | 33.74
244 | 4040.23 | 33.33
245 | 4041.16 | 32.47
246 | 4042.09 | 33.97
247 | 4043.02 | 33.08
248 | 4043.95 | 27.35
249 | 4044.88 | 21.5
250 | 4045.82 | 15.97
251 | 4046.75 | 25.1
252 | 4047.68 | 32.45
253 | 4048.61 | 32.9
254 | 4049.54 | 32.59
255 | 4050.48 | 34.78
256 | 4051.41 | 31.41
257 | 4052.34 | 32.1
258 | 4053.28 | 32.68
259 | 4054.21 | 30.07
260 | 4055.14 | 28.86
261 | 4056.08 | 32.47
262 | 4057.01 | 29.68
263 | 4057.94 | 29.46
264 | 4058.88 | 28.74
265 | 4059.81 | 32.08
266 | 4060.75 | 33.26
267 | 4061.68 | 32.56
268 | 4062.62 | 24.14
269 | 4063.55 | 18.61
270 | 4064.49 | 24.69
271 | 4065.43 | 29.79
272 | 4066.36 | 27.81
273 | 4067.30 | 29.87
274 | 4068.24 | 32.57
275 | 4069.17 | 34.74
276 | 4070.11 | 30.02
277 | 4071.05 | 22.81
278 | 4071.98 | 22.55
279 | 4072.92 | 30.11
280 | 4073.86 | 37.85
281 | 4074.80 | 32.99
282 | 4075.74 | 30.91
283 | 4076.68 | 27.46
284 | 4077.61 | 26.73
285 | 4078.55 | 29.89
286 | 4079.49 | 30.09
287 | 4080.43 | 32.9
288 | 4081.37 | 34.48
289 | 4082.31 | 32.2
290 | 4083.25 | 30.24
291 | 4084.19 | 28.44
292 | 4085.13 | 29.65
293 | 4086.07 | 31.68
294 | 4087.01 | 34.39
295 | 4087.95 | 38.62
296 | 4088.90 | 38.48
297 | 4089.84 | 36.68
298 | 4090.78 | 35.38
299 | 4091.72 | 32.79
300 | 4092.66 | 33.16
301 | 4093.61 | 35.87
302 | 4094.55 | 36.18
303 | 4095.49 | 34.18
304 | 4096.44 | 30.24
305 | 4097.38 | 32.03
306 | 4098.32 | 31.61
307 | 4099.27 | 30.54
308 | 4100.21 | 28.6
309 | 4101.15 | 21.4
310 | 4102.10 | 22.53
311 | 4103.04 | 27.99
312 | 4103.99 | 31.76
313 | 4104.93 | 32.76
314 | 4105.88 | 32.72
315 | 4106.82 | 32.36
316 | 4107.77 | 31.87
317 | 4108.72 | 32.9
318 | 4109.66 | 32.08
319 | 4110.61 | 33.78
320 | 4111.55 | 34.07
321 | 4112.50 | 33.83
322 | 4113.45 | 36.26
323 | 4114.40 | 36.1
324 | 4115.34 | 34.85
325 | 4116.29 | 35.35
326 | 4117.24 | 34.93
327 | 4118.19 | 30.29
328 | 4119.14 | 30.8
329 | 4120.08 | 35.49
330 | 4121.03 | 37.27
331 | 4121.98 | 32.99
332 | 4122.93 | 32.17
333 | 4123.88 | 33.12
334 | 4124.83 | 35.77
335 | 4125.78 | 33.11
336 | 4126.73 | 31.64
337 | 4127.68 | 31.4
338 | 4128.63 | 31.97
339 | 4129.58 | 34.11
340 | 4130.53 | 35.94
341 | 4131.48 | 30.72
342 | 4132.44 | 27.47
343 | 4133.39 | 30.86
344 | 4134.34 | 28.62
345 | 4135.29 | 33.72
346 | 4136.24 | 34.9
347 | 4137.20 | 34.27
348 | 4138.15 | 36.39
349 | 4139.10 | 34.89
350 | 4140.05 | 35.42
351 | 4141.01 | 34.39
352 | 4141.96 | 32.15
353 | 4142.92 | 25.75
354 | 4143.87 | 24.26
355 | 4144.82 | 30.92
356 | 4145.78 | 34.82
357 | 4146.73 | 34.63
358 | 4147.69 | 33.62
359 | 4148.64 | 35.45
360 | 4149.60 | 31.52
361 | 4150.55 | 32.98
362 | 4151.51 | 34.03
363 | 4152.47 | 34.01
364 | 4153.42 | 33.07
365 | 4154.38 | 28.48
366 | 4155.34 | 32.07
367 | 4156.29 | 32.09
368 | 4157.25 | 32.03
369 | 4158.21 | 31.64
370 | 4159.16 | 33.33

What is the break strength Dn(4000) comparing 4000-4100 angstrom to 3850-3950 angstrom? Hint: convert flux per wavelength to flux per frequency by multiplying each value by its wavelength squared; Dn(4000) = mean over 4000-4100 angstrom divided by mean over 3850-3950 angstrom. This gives 1.7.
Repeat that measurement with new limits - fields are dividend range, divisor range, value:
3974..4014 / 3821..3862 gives 1.89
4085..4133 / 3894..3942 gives 1.91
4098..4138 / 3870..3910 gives 1.74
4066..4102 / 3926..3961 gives 1.95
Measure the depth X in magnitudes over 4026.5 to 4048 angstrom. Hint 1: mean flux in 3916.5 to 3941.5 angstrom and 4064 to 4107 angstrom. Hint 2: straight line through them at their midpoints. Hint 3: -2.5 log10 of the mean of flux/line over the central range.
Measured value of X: -0.15 mag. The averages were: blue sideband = 14.4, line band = 29.9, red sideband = 31.1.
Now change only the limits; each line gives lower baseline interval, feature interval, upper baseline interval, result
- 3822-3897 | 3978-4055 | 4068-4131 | -0.11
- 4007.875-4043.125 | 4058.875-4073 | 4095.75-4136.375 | 0.12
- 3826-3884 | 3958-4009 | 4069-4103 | 0.07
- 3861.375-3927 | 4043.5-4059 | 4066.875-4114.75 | 0.02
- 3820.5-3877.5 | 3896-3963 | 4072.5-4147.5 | 0.13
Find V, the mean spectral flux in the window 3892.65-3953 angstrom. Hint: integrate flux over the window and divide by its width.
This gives 19.5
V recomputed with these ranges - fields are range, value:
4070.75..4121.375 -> 32.1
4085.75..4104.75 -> 32.2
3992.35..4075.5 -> 30.4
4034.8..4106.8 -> 30.8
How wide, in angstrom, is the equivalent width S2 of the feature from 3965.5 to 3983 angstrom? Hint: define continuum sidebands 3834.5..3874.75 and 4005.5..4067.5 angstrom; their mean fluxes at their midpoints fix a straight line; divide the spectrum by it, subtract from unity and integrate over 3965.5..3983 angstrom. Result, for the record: 5.78 angstrom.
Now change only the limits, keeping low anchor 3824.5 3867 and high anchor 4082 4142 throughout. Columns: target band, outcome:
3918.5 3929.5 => 2.0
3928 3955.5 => 8.2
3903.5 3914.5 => -1.8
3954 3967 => 2.5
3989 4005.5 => -2.8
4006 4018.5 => -2.1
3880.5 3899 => -1.1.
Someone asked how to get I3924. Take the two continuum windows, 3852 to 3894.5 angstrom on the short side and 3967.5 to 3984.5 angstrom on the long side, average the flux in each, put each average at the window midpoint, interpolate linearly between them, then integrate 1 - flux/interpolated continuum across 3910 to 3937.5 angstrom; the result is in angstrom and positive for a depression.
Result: 3.8 angstrom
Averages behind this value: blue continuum 19.8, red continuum 19.9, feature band 17.1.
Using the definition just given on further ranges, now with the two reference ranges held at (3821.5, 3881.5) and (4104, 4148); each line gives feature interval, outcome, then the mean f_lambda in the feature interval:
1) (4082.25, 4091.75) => -0.8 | 33.6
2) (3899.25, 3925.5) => -2.1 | 23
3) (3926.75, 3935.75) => 5.8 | 7.89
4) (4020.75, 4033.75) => -1.2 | 30.2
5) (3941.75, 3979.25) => 7.8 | 18.9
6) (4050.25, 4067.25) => -0.2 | 29.6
